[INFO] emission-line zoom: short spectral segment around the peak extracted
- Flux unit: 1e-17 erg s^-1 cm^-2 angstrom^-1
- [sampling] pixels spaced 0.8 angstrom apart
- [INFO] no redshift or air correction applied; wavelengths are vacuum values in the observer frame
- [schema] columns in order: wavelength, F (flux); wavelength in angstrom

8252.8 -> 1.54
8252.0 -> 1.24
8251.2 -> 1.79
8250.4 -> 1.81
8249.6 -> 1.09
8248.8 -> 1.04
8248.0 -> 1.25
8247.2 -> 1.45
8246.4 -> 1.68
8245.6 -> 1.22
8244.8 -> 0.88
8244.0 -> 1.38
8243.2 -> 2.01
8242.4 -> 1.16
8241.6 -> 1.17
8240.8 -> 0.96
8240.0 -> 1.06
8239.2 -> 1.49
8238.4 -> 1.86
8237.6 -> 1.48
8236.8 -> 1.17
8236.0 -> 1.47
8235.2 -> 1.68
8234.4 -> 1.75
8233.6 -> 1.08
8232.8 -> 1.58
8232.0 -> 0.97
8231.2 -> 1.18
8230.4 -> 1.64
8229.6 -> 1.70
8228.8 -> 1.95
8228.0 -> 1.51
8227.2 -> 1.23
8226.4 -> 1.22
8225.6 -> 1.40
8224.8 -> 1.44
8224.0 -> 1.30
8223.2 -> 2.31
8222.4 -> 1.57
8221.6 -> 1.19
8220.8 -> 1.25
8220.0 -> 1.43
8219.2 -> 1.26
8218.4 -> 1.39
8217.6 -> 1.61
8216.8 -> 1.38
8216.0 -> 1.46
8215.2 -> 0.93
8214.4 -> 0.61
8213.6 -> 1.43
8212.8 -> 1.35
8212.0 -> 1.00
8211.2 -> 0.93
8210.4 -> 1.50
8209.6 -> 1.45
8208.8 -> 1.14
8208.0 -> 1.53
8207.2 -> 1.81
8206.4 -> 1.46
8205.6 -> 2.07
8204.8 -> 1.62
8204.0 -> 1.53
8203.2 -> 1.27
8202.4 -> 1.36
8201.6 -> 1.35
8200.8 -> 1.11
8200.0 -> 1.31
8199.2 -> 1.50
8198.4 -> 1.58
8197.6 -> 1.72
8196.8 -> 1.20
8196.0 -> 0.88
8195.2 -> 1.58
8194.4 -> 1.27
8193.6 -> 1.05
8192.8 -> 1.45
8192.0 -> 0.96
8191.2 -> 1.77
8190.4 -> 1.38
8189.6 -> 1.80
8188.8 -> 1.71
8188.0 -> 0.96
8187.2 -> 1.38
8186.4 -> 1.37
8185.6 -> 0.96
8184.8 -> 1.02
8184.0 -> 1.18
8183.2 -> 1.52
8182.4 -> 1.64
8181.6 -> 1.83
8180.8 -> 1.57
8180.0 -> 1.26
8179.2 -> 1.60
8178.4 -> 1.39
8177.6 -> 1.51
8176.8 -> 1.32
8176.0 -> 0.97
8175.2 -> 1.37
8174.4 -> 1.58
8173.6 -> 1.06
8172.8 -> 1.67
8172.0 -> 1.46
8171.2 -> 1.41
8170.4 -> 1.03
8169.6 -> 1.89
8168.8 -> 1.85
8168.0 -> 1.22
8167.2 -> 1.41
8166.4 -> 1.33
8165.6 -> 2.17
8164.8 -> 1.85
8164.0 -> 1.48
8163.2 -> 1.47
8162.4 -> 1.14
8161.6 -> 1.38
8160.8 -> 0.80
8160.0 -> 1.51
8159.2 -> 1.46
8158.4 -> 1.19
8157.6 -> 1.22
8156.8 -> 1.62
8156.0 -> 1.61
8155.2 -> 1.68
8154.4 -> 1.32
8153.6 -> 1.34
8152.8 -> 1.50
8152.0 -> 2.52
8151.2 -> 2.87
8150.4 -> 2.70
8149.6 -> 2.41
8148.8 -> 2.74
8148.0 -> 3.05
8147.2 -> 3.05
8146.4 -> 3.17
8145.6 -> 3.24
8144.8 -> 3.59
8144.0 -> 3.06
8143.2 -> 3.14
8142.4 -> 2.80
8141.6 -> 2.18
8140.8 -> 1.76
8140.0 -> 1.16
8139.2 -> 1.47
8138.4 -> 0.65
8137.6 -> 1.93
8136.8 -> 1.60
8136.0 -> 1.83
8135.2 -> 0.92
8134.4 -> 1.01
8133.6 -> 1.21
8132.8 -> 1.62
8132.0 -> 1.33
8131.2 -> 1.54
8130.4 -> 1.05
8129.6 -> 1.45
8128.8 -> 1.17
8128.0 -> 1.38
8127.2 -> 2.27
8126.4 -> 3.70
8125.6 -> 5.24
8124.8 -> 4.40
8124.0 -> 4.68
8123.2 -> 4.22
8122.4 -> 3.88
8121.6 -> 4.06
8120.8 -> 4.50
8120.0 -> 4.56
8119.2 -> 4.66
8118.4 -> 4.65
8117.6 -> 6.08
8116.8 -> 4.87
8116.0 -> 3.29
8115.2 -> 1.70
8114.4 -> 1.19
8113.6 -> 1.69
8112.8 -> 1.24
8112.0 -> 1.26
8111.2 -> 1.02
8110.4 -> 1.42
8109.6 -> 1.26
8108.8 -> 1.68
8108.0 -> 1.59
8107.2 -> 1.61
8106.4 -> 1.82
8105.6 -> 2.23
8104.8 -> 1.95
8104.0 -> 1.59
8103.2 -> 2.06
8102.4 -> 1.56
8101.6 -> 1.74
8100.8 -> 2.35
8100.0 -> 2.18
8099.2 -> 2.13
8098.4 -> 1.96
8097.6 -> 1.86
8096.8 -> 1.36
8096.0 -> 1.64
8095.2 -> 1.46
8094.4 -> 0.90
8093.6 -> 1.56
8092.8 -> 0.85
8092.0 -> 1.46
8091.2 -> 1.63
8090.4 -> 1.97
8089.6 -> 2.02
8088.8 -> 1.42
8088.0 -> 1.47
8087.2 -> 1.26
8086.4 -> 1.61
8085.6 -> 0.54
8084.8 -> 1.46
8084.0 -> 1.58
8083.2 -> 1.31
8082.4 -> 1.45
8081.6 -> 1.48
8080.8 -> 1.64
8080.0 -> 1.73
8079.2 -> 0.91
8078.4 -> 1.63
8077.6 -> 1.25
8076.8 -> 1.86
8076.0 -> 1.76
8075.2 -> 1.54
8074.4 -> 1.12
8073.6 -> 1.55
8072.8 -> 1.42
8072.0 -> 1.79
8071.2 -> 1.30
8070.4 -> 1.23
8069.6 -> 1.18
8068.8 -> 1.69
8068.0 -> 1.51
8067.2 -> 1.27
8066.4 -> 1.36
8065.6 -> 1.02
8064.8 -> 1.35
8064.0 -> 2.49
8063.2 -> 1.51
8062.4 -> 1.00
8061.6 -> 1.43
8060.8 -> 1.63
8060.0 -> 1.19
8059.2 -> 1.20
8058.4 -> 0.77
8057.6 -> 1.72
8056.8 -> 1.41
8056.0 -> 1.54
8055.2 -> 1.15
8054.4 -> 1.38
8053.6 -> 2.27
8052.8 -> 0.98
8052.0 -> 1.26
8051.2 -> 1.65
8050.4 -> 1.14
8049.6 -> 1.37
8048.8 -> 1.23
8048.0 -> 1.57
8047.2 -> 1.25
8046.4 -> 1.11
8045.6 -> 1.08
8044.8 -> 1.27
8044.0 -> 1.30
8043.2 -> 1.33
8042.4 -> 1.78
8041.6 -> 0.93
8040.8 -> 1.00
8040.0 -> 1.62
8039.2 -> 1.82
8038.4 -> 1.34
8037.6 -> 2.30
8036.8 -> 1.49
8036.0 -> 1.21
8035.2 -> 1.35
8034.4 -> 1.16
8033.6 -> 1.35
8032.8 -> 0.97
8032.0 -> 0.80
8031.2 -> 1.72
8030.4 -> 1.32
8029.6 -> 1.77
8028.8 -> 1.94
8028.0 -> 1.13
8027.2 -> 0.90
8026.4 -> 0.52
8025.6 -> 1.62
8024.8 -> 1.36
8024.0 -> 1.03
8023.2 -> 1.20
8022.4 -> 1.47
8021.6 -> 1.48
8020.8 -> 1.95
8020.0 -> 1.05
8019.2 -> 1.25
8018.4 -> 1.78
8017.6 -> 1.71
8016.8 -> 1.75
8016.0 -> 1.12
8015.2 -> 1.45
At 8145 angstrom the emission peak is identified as [N II] 6583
